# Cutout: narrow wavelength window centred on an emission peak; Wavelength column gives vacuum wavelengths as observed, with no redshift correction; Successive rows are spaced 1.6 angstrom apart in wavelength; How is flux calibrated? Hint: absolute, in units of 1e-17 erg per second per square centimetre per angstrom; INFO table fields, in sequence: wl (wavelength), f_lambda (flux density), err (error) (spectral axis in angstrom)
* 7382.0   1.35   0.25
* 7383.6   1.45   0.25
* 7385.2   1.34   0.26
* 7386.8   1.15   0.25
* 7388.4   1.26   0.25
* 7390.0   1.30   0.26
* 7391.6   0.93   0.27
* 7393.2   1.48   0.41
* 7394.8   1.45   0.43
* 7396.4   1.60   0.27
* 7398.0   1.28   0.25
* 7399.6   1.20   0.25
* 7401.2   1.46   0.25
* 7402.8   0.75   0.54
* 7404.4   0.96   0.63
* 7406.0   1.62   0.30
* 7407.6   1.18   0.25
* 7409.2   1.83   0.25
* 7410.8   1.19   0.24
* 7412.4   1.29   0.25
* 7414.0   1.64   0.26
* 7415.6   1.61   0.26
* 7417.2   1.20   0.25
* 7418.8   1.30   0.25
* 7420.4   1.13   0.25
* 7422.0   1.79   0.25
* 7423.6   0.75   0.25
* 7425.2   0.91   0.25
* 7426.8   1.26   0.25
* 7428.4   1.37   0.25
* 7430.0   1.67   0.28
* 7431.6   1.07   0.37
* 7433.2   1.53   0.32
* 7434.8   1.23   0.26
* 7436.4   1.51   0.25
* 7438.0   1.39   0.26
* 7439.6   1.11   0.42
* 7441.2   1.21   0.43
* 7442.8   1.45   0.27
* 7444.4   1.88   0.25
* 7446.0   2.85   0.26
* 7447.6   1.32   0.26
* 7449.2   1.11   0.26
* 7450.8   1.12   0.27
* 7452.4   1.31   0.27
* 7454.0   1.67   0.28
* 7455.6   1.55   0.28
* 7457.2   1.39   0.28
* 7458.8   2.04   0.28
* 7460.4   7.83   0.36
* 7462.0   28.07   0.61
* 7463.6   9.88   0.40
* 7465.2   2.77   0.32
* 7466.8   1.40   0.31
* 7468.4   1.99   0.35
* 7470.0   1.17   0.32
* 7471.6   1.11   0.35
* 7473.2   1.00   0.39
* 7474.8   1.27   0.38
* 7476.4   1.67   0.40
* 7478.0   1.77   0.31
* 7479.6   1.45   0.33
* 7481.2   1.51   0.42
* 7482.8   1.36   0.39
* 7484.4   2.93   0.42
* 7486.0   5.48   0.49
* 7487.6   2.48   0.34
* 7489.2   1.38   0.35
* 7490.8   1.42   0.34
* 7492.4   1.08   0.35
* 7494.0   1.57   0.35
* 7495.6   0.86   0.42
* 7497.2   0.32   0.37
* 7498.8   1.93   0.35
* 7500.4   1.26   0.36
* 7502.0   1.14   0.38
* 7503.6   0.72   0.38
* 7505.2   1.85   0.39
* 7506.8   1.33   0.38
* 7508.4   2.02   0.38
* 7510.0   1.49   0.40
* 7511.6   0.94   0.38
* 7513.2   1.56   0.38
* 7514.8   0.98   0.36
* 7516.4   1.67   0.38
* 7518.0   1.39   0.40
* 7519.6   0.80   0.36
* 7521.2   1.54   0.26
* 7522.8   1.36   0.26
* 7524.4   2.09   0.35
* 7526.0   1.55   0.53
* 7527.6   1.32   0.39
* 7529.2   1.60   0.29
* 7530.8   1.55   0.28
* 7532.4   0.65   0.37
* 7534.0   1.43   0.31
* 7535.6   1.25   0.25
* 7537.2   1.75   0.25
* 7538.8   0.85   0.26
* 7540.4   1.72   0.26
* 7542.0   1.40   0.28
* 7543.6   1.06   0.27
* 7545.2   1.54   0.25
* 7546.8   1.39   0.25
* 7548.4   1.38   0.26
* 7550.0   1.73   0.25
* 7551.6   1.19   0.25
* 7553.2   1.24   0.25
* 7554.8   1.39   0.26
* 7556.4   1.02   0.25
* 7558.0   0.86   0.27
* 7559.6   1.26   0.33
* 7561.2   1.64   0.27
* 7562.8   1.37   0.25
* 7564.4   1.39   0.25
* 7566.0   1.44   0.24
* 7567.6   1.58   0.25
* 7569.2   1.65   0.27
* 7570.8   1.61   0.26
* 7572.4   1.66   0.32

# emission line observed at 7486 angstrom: [N II]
